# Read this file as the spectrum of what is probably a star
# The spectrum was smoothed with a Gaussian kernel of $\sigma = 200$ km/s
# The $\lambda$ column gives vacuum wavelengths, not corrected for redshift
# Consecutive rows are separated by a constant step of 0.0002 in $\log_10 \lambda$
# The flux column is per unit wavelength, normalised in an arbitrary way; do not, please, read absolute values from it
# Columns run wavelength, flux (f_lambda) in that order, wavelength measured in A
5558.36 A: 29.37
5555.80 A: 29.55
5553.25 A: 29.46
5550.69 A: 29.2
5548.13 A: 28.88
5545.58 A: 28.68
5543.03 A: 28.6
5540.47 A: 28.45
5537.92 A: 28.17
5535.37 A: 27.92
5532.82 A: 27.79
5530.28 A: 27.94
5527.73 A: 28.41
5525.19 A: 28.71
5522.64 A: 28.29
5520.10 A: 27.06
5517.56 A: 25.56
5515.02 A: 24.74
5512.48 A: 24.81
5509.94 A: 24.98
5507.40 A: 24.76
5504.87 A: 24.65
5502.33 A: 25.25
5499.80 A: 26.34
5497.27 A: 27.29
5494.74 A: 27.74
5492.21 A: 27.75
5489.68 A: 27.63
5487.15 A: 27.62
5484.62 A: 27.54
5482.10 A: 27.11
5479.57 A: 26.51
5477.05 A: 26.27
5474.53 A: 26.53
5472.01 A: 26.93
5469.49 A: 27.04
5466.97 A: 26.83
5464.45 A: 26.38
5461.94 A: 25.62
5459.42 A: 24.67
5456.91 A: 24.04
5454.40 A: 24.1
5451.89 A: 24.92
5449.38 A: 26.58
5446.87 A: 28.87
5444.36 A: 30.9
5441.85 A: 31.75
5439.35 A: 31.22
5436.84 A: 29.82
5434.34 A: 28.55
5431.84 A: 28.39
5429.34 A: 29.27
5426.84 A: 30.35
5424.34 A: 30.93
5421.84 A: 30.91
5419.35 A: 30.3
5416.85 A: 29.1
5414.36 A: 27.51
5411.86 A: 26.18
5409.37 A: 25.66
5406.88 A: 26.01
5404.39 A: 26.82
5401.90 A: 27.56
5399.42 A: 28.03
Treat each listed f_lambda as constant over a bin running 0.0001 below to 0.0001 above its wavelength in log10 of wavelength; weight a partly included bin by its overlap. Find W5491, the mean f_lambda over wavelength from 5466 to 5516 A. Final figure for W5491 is 26.4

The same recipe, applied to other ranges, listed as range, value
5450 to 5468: 25.3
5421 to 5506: 27.5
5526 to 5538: 28.1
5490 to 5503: 27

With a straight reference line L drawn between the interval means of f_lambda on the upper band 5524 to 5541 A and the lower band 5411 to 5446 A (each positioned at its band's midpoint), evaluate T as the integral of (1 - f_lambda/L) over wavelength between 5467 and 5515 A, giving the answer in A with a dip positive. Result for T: 3.9 A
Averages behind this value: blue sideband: 29.7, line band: 26.4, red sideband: 28.2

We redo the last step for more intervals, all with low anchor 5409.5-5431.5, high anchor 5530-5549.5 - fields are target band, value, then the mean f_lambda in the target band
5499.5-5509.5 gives 1.2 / 25.1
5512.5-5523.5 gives 0.9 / 26.2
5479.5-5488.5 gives 0.4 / 27.3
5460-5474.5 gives 1.2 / 26.5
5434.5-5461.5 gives 1.2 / 27.7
